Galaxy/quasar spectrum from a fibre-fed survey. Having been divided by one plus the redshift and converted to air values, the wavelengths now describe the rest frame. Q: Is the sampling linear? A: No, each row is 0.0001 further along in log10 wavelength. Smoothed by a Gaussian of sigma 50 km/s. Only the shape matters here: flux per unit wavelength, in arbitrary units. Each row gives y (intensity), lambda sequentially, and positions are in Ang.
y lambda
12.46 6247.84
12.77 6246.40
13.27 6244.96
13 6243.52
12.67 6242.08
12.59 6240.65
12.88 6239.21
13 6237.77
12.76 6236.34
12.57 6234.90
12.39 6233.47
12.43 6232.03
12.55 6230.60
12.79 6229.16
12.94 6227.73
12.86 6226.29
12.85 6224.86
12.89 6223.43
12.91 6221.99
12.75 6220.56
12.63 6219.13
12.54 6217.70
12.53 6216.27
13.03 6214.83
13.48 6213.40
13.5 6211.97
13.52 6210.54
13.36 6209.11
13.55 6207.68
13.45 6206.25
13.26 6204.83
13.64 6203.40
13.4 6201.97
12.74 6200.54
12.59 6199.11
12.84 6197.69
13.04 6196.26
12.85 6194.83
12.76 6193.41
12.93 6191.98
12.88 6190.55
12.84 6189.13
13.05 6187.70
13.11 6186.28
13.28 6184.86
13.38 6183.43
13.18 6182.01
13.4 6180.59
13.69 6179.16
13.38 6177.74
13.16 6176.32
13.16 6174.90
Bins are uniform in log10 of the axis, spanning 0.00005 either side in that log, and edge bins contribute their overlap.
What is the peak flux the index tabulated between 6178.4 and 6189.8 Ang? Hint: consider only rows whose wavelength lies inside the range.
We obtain 13.69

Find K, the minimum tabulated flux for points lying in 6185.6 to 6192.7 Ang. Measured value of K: 12.84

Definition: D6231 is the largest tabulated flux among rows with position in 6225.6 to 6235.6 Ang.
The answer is 12.94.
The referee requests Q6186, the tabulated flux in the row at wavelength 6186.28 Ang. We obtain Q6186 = 13.11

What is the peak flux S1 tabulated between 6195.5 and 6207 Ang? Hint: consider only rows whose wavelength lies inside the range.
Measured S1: 13.64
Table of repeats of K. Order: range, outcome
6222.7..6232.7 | 12.43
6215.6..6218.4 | 12.53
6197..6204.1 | 12.59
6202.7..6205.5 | 13.26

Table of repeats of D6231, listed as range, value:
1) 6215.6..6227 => 12.91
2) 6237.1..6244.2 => 13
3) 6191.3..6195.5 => 12.93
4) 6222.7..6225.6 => 12.89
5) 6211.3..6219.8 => 13.5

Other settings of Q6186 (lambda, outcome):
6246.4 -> 12.77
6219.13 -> 12.63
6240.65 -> 12.59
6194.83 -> 12.85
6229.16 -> 12.79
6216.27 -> 12.53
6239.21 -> 12.88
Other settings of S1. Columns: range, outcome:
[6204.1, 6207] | 13.45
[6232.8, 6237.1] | 12.76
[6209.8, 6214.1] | 13.52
